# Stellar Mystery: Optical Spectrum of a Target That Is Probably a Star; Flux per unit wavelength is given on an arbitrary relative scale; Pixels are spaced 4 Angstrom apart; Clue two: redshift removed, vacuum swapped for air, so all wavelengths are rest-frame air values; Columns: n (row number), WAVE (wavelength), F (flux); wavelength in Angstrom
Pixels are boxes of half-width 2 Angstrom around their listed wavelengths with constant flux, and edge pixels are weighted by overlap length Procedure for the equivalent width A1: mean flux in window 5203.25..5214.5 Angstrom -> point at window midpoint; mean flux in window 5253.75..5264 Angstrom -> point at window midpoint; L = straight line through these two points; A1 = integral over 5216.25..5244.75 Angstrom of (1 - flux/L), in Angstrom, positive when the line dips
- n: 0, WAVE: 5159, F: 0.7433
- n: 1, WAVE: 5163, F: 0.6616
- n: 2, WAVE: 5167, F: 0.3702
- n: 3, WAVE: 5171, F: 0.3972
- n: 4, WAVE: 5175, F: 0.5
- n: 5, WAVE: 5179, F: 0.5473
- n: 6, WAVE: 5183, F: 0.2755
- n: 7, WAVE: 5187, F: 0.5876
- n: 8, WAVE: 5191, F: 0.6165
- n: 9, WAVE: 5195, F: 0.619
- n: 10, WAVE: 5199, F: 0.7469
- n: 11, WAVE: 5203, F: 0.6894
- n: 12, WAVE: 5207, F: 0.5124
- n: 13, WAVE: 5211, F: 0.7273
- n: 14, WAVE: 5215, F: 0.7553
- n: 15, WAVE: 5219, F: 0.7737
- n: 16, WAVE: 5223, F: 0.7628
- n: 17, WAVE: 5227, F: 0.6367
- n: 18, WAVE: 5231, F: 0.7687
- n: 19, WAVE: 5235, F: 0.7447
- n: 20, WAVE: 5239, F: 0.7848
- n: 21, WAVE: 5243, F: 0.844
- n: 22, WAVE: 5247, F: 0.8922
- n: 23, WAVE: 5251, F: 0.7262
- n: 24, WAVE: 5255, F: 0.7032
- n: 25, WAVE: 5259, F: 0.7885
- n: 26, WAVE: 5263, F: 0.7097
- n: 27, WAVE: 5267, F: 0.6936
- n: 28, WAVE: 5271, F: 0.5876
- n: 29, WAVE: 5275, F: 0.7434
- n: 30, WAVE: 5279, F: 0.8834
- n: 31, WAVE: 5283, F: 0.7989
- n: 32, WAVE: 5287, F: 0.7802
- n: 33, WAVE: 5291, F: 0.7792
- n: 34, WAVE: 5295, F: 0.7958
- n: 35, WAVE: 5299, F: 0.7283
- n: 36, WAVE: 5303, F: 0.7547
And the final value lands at -2.9 Angstrom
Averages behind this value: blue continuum 0.649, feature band 0.758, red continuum 0.738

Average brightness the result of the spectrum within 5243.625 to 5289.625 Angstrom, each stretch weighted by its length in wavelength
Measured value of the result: 0.758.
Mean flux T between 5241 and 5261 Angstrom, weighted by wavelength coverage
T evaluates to 0.791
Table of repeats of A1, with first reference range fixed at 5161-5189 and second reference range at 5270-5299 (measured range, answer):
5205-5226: -4.2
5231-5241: -2.0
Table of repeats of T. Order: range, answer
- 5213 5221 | 0.764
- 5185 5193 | 0.602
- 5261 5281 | 0.724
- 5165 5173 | 0.384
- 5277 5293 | 0.81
